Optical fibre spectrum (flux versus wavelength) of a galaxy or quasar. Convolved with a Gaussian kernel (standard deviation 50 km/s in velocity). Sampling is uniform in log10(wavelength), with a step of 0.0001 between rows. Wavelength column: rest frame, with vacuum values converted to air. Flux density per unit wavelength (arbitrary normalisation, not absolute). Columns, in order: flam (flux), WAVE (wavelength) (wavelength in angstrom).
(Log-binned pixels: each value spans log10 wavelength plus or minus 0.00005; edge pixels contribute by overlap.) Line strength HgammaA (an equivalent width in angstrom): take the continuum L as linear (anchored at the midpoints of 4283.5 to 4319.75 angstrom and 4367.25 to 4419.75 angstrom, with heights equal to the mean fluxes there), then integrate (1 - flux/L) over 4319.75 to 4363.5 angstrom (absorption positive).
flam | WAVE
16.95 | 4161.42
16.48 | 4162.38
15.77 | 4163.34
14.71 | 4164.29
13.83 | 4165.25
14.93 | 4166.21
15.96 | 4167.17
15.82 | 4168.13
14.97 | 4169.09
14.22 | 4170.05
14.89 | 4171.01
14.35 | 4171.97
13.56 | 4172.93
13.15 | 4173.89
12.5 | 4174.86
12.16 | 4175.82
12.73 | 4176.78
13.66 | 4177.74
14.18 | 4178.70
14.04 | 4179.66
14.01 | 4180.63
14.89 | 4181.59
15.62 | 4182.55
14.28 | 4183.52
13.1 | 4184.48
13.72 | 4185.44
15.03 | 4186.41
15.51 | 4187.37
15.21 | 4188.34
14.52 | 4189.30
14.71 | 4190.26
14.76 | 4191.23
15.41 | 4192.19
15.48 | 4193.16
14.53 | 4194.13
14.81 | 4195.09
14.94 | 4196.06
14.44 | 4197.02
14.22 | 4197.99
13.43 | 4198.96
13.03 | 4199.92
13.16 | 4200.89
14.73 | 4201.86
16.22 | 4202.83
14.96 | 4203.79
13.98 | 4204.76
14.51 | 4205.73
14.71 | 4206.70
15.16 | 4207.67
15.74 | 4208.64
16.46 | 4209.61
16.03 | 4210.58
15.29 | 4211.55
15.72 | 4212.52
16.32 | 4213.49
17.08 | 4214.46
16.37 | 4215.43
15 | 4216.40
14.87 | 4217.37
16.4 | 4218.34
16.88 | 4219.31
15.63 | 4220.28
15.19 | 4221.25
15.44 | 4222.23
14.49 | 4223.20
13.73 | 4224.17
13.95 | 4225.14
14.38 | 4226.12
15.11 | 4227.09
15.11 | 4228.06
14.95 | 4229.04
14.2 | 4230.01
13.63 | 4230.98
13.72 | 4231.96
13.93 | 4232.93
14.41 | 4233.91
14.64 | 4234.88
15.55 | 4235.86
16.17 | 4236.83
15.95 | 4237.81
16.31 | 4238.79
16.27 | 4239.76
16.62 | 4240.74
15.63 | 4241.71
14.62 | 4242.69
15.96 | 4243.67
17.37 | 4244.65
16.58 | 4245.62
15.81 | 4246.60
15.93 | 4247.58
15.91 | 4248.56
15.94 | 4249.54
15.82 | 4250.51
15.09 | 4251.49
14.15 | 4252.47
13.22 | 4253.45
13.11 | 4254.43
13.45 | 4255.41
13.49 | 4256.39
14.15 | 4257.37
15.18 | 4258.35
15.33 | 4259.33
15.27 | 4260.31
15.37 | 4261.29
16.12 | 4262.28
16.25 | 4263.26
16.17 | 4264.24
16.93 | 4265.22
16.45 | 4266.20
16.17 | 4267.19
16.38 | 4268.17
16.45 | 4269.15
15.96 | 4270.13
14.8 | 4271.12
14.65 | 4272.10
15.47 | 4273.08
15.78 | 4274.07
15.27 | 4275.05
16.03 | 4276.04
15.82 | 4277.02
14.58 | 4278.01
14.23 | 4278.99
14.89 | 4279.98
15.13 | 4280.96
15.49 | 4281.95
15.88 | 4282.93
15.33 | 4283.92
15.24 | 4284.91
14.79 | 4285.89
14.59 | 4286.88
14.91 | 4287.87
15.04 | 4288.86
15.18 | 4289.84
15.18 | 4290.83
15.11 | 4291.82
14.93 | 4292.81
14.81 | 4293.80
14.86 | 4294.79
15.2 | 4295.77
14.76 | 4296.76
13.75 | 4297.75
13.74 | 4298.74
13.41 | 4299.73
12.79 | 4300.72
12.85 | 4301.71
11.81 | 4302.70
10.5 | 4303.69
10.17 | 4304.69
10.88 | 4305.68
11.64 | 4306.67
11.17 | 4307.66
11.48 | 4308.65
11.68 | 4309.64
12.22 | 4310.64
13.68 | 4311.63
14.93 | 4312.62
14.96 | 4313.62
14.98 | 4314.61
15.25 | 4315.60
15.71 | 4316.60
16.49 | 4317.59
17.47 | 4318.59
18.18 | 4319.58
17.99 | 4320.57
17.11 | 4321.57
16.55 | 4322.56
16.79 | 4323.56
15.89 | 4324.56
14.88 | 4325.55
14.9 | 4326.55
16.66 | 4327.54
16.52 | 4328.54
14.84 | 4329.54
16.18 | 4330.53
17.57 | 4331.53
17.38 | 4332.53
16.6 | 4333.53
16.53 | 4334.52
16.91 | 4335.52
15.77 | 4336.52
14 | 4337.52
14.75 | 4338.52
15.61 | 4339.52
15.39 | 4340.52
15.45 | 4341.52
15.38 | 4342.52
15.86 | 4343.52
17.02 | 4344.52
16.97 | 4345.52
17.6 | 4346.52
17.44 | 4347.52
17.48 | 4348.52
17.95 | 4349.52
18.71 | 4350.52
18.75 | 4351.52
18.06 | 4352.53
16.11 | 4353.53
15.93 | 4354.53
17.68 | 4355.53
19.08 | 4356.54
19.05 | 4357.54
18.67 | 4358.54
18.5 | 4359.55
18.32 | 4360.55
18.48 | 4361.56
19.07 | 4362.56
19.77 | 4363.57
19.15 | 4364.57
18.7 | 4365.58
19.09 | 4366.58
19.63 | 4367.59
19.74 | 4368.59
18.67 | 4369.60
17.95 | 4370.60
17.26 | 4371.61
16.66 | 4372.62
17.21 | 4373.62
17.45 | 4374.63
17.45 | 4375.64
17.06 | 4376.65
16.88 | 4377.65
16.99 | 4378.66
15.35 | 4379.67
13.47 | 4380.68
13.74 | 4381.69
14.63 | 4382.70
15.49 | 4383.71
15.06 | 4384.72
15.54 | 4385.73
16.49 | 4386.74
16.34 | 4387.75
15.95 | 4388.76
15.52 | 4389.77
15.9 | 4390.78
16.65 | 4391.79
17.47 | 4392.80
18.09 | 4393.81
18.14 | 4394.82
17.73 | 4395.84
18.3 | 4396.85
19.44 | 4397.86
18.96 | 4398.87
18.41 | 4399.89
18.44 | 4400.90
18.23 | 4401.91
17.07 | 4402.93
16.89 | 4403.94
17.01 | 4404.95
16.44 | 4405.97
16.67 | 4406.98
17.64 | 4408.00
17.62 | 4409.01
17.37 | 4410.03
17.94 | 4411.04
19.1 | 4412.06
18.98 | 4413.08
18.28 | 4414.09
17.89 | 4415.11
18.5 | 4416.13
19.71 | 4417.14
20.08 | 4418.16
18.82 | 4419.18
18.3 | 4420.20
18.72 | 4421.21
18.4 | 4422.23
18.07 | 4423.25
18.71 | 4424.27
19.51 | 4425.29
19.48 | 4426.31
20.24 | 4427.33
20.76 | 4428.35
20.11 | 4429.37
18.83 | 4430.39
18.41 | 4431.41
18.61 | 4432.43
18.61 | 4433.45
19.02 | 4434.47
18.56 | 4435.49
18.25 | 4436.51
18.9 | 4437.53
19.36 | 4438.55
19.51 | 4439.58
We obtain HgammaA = -4.1 angstrom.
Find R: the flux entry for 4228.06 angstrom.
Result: 15.11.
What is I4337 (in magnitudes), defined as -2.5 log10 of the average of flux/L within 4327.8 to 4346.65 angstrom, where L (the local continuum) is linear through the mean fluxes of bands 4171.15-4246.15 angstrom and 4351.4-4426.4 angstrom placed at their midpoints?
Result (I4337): 0.052 mag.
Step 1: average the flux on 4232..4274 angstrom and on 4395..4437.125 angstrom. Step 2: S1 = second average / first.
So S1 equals 1.2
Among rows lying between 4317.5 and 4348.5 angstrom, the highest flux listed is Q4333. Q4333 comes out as 18.18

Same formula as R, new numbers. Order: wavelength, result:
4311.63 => 13.68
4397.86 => 19.44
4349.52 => 17.95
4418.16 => 20.08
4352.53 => 18.06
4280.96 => 15.13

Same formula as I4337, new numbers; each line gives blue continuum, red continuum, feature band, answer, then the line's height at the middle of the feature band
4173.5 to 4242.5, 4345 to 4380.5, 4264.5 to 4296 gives 0.062 mag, 16.3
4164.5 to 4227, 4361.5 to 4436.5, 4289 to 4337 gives 0.123 mag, 16.5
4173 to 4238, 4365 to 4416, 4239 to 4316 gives 0.071 mag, 15.7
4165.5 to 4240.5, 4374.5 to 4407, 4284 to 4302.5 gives 0.090 mag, 15.7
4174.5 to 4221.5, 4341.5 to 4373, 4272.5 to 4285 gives 0.076 mag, 16.4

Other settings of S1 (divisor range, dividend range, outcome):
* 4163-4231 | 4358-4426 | 1.20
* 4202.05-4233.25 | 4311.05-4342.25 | 1.05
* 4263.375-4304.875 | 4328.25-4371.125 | 1.17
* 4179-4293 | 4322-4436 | 1.15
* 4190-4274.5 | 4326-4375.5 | 1.14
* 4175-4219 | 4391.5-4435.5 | 1.25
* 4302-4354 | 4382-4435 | 1.16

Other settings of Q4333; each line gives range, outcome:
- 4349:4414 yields 19.77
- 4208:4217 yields 17.08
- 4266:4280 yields 16.45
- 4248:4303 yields 16.93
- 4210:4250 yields 17.37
